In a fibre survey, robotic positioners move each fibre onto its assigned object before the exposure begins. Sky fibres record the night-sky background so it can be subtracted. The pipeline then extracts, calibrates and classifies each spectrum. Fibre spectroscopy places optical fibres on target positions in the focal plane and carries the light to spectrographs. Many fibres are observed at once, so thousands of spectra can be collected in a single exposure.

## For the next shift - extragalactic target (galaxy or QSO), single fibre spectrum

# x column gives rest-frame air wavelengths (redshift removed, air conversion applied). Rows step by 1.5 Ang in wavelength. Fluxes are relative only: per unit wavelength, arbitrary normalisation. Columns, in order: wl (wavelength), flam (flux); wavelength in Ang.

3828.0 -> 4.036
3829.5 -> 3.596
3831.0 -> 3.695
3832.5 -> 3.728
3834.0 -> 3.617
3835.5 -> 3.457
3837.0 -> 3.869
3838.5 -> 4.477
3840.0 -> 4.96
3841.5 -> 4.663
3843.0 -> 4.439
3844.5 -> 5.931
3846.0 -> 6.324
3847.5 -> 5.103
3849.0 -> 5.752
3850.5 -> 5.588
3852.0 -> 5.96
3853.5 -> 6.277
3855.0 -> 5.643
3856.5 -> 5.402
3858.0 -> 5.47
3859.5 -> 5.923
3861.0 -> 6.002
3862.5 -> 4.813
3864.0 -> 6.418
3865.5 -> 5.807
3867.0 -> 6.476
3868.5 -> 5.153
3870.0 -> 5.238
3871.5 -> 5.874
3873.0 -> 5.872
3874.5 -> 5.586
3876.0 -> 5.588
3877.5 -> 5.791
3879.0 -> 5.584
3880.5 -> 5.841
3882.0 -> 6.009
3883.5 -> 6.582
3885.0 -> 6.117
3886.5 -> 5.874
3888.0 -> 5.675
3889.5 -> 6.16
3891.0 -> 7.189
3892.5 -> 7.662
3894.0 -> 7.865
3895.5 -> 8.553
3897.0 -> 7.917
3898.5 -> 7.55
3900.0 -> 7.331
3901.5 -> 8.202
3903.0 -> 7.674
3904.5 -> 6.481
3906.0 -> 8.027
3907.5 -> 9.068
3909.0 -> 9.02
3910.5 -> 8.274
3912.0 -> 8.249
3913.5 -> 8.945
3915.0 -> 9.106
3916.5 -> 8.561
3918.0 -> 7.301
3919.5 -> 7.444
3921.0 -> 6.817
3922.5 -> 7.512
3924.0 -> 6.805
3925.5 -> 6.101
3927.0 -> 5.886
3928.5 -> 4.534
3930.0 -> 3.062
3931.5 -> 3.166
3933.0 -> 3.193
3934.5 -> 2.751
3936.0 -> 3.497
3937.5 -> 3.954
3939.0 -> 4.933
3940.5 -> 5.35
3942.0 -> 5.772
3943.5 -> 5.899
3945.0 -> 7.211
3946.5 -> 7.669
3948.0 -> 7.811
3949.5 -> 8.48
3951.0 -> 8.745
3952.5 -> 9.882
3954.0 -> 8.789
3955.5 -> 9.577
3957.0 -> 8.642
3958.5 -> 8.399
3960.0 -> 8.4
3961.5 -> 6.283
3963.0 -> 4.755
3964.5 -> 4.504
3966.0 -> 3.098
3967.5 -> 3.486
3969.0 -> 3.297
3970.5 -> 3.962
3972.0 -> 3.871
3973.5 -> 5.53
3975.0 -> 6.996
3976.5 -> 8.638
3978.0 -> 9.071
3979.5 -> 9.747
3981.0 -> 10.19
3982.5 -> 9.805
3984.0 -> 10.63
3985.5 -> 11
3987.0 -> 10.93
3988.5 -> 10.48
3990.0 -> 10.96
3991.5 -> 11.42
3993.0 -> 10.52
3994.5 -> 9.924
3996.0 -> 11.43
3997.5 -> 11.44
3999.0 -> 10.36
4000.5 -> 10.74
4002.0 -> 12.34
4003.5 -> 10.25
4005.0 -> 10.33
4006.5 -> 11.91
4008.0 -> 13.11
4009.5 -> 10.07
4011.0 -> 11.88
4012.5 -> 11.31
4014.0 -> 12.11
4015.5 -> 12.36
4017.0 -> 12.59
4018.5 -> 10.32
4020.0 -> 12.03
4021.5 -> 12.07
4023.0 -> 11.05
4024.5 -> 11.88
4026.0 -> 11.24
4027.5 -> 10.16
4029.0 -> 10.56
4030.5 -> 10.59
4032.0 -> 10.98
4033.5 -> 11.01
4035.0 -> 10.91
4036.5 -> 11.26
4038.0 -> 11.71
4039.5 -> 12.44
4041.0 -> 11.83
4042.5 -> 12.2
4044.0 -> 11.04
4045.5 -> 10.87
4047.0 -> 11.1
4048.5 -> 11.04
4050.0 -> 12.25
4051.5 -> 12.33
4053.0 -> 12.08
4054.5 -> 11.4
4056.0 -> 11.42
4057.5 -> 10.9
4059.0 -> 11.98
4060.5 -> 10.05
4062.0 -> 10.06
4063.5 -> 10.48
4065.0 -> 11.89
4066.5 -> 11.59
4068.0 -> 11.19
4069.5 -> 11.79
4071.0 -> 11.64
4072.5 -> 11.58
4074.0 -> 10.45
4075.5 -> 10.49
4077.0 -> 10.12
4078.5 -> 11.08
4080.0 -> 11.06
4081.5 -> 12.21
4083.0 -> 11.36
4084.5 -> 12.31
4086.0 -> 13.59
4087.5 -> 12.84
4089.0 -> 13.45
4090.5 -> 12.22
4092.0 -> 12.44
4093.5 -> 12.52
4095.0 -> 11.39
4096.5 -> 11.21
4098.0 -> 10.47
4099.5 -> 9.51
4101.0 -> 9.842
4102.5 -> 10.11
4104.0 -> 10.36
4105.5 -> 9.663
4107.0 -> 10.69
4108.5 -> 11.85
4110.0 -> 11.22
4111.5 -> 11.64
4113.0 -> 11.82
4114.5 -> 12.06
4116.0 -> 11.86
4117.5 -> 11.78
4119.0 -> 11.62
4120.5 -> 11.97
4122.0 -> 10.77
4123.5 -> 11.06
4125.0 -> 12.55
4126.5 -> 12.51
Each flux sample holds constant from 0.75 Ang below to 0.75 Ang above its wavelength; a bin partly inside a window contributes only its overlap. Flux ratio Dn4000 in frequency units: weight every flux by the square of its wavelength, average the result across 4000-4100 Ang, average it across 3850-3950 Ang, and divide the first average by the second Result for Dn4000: 1.94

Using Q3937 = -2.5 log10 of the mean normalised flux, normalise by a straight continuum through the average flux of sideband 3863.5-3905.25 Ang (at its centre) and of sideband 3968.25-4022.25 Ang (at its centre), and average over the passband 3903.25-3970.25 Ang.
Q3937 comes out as 0.23 mag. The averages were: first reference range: 6.5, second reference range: 10.1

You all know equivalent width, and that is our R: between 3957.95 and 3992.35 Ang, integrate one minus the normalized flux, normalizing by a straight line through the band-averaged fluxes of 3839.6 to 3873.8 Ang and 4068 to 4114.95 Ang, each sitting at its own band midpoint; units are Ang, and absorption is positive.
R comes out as 3.83 Ang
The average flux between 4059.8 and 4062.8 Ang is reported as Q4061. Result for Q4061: 10.1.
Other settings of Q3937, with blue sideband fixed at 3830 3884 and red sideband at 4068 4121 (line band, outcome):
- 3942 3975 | 0.20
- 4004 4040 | -0.19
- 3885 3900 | -0.14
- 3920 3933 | 0.30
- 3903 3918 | -0.23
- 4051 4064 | -0.07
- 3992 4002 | -0.21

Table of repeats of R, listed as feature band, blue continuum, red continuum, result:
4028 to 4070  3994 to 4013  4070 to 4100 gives 0.4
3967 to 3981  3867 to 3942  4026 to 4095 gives 3.8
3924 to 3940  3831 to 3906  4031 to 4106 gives 7.1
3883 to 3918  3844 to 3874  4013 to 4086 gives -3.3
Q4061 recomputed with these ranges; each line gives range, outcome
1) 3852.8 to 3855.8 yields 5.95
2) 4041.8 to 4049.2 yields 11.2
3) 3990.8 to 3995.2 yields 10.6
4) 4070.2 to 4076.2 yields 11.1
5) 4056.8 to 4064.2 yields 10.7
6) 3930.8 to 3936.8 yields 3.16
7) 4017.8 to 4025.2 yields 11.5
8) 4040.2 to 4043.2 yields 12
